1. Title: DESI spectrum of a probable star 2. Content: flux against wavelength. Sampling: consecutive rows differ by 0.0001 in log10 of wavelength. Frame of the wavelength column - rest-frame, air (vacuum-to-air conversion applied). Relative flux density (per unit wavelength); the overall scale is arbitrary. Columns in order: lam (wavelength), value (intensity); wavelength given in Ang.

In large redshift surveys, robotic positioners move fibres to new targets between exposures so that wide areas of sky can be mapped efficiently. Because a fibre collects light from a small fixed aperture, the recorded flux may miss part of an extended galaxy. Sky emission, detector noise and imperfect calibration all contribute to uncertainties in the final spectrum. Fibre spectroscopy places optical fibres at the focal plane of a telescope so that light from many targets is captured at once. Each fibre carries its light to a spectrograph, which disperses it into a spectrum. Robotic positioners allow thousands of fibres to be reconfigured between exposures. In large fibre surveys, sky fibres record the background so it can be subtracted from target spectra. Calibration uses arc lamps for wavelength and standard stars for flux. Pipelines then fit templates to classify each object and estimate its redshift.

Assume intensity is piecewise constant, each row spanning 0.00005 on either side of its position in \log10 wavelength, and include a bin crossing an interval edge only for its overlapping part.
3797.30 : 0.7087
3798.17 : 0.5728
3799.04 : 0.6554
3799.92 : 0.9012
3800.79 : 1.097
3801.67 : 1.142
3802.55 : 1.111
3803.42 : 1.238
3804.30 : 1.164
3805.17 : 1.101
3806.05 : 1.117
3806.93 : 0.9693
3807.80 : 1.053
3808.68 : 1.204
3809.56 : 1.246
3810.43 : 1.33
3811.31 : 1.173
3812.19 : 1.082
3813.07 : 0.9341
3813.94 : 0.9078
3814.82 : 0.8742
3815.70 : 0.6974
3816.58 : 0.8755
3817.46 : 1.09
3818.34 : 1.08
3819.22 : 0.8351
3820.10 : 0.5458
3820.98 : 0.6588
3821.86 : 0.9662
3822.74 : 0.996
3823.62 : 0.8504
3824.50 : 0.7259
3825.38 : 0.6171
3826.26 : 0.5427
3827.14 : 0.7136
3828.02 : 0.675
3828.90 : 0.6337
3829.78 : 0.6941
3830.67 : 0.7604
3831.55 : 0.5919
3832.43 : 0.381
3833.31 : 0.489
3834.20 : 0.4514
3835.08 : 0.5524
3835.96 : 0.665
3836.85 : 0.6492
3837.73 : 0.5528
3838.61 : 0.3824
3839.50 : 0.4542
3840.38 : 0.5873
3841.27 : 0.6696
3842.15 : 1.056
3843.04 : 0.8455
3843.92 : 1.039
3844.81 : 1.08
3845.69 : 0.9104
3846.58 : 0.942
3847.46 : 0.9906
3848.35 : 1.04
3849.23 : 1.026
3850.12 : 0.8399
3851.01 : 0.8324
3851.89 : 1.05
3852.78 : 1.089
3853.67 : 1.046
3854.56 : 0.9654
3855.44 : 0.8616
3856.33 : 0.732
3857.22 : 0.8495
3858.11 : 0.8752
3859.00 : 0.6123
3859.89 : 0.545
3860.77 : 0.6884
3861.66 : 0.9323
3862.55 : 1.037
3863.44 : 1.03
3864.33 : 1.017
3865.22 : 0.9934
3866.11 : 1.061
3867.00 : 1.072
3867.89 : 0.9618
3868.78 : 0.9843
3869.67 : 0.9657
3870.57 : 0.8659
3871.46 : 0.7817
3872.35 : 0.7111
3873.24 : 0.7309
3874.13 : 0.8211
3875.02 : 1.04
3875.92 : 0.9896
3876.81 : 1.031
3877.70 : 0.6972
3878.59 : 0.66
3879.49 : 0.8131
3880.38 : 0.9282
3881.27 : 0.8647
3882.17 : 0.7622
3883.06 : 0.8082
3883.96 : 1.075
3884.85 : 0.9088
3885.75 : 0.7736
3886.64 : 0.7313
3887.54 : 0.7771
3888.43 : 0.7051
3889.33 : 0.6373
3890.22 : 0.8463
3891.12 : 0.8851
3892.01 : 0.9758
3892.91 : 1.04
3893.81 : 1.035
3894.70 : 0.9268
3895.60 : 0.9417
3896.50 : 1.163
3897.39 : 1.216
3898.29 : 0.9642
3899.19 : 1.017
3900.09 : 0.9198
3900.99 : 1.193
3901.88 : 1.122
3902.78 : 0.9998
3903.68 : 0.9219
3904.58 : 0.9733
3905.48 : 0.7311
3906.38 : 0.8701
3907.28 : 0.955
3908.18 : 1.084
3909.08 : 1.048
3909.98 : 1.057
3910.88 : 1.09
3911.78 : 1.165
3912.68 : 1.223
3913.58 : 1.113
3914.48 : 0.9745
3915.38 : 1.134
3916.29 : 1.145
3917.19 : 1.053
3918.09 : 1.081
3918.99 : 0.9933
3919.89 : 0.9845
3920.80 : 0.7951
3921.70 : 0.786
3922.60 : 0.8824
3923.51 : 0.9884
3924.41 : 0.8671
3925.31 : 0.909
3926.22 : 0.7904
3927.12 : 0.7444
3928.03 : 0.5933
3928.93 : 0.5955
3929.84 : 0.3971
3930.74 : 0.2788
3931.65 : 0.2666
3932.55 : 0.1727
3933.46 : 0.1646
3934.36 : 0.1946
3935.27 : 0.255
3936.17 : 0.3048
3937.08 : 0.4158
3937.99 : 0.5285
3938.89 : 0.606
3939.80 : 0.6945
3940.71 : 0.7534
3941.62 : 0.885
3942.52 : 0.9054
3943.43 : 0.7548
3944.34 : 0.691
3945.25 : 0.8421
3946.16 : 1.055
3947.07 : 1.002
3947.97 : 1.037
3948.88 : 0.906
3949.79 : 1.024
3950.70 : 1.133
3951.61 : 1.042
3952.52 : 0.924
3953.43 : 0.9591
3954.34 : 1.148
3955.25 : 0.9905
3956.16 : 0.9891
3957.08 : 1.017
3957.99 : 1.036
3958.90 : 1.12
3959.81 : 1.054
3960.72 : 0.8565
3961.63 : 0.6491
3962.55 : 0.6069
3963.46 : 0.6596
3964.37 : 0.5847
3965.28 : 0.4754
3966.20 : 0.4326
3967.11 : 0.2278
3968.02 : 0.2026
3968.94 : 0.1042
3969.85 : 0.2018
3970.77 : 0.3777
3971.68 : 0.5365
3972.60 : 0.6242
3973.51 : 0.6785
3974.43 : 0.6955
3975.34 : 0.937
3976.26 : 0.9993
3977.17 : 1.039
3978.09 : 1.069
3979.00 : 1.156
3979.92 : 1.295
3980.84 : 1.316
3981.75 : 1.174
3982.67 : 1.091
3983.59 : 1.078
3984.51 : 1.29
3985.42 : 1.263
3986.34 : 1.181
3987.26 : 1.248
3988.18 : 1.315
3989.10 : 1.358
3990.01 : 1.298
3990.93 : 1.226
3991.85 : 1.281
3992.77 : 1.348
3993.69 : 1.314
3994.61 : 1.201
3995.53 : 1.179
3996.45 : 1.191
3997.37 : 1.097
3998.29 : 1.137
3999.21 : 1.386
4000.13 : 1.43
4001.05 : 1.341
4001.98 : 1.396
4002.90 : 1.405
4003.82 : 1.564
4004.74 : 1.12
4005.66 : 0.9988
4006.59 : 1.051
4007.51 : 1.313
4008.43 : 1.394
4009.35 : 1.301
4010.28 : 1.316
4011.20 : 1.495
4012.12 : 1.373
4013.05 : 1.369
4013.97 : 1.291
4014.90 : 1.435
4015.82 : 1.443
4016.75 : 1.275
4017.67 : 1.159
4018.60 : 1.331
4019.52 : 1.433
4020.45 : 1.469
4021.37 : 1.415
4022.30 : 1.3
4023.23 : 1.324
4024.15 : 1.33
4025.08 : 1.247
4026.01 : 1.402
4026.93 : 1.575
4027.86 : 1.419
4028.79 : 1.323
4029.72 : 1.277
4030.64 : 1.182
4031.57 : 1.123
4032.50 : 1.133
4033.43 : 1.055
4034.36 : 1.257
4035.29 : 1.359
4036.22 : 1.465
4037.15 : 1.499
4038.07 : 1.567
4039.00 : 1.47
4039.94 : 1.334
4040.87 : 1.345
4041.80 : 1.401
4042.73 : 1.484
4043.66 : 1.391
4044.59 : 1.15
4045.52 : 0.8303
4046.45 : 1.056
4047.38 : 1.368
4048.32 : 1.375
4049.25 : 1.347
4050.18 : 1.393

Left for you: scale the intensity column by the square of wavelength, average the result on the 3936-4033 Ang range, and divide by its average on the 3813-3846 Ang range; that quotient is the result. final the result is 1.57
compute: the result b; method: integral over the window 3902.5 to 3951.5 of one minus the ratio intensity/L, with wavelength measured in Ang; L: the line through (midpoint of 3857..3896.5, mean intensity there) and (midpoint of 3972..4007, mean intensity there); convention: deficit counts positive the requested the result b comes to 9.4 Ang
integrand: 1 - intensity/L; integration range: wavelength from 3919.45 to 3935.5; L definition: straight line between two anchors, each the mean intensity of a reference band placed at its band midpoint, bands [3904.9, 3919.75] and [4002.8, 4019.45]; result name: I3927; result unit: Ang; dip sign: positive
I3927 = 7.2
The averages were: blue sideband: 1.04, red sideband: 1.31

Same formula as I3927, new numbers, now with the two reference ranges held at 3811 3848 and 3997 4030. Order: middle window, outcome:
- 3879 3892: 1.54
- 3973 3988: 1.65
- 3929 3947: 9.11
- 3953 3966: 3.41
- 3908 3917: -0.71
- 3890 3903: -0.63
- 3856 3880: 0.36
